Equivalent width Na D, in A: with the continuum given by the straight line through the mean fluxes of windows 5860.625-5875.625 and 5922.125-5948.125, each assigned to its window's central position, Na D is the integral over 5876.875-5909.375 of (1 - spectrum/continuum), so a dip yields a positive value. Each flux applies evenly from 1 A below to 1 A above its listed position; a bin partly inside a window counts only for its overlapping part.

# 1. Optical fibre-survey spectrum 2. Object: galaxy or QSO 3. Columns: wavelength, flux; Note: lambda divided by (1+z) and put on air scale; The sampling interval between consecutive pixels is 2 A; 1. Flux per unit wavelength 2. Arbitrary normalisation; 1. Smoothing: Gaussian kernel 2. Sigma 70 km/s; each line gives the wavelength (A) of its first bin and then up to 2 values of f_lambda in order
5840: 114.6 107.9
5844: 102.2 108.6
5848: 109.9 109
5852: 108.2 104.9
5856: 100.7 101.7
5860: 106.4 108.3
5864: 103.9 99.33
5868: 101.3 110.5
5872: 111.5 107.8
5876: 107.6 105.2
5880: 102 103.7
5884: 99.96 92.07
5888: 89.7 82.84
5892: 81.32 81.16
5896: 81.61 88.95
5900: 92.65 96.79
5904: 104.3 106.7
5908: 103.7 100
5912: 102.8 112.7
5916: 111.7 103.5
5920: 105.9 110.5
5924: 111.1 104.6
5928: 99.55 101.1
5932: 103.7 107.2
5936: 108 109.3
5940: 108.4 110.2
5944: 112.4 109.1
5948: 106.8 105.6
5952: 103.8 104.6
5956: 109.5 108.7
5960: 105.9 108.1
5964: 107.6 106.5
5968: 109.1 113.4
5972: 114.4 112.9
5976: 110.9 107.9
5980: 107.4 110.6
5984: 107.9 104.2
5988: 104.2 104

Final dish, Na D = 3.6 A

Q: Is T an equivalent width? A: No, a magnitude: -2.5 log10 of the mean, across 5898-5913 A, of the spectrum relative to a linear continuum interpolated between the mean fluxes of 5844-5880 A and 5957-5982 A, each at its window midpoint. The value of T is 0.08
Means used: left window 106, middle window 100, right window 109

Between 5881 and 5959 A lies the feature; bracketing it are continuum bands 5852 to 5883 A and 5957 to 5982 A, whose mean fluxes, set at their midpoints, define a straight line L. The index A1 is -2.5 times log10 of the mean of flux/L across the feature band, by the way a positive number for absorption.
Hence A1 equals 0.06 mag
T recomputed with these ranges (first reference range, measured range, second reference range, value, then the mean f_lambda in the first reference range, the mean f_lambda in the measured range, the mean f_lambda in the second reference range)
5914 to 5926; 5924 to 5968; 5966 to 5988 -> 0.02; 109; 107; 109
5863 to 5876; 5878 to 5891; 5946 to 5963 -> 0.11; 106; 95.8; 107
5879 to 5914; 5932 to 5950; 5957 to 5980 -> -0.05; 95.2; 108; 109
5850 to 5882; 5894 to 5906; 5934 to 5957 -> 0.15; 105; 93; 108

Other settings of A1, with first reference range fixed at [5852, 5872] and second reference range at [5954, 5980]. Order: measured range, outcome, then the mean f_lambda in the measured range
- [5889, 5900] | 0.25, 84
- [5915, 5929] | 0.01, 107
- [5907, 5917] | 0.01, 106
